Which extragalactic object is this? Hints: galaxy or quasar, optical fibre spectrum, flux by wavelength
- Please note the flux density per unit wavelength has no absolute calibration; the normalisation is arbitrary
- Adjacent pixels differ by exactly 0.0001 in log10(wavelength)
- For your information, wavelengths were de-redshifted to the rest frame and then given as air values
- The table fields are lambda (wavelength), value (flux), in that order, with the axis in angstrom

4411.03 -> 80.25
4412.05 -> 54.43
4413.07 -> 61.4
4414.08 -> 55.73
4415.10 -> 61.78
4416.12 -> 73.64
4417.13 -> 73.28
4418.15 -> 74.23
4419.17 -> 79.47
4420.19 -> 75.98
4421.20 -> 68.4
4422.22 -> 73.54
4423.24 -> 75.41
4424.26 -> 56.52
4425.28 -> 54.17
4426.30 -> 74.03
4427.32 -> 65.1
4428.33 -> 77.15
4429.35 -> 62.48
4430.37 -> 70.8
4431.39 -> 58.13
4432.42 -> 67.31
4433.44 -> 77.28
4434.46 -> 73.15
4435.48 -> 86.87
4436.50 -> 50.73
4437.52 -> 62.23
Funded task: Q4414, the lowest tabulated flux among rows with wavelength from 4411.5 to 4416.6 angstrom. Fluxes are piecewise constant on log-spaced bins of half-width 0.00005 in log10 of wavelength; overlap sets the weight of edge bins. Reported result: 54.43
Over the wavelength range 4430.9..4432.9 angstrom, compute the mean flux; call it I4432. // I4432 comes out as 62.4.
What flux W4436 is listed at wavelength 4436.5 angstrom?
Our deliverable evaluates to 50.73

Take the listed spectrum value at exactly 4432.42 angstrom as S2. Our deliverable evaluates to 67.31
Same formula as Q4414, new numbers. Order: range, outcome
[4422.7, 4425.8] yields 54.17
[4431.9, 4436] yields 67.31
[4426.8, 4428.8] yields 65.1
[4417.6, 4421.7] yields 68.4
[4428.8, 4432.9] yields 58.13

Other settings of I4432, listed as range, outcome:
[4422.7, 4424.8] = 65.8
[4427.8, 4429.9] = 70.1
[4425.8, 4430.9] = 70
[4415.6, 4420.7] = 75.3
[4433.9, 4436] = 79.9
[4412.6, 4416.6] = 63.1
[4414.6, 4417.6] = 69.6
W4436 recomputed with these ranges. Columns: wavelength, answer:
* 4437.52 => 62.23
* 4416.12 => 73.64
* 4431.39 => 58.13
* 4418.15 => 74.23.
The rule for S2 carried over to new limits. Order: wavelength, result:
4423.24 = 75.41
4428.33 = 77.15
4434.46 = 73.15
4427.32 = 65.1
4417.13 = 73.28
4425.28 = 54.17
